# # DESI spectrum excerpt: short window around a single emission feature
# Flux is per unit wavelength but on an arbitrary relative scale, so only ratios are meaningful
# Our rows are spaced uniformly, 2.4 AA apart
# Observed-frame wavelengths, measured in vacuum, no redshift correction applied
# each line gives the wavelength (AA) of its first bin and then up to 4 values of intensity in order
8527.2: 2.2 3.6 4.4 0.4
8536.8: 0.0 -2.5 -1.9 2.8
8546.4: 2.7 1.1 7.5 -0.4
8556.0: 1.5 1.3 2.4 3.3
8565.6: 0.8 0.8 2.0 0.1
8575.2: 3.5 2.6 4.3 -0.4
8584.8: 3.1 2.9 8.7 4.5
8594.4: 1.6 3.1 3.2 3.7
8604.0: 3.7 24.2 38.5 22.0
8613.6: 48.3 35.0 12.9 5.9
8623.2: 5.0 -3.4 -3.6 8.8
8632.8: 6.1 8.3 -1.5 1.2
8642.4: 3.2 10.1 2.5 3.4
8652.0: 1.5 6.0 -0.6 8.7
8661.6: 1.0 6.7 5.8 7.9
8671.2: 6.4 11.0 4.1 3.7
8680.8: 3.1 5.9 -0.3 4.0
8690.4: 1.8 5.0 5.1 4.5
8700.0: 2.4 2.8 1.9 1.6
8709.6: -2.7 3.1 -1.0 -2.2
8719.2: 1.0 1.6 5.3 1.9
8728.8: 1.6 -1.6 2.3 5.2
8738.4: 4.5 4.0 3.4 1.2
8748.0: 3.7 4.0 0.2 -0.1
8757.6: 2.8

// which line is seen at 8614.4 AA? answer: [O II]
